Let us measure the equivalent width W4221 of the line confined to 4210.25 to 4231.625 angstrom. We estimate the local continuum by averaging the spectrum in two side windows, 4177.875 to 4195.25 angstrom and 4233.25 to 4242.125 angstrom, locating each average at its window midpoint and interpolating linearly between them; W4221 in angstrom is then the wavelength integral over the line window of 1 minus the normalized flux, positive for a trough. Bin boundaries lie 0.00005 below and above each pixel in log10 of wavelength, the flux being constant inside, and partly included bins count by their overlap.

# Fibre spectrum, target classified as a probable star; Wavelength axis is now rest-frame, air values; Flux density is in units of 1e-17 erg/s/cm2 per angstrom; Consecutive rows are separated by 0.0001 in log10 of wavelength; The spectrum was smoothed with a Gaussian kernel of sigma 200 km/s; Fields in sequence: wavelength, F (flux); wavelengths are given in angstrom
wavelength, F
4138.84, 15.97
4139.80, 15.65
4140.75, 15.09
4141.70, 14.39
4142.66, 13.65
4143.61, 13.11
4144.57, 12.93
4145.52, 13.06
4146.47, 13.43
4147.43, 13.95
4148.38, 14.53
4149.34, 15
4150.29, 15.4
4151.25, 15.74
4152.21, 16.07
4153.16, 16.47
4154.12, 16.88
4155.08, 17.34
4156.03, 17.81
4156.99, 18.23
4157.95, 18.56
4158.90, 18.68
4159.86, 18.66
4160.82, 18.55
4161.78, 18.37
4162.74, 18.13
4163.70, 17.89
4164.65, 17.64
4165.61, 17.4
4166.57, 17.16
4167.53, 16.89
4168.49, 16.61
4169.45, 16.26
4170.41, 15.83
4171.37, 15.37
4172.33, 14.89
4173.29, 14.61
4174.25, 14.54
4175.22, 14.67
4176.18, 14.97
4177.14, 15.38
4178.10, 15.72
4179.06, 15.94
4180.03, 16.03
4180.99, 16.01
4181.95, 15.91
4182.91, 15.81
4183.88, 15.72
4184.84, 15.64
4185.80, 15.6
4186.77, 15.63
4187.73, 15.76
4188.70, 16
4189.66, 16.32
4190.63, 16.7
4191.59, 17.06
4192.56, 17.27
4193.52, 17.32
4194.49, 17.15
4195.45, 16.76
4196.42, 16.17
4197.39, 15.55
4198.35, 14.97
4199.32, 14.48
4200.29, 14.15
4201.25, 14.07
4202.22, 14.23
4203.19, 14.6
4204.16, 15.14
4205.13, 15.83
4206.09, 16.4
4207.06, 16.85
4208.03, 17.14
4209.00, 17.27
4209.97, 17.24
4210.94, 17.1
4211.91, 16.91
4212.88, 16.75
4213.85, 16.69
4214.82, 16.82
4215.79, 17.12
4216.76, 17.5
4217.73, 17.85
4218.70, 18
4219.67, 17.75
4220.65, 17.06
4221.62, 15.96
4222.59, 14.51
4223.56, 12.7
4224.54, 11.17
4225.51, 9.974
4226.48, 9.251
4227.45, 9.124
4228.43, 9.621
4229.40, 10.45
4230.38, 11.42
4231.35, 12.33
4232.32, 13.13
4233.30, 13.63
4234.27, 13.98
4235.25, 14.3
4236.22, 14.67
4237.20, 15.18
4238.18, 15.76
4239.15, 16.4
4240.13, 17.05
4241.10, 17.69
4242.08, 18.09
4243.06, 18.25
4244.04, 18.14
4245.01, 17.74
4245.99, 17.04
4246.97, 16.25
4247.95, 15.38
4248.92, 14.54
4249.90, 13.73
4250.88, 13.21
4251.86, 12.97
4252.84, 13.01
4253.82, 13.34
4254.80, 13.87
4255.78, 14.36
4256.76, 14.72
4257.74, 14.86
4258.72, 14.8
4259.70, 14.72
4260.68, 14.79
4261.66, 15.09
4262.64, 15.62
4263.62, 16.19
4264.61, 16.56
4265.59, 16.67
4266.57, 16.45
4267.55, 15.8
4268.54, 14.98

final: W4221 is 1.95 angstrom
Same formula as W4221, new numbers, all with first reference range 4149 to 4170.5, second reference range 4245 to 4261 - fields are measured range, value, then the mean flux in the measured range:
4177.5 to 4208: 0.8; 15.9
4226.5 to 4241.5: 1.6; 13.5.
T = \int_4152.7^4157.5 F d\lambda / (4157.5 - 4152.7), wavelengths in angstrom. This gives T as 17.3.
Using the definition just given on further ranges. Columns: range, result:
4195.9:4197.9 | 15.9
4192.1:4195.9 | 17.2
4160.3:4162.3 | 18.4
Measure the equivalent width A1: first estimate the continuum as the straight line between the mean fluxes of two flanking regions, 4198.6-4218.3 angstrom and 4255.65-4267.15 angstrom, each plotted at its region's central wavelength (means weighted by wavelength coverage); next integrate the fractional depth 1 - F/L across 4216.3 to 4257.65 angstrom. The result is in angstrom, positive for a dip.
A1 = 3.2 angstrom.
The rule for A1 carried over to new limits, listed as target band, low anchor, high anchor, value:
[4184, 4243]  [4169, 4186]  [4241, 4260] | 0.3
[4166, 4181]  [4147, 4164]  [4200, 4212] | 0.9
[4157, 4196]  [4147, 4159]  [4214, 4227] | -1.3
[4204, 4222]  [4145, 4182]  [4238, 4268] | -1.2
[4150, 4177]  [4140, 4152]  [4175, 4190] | -3.3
